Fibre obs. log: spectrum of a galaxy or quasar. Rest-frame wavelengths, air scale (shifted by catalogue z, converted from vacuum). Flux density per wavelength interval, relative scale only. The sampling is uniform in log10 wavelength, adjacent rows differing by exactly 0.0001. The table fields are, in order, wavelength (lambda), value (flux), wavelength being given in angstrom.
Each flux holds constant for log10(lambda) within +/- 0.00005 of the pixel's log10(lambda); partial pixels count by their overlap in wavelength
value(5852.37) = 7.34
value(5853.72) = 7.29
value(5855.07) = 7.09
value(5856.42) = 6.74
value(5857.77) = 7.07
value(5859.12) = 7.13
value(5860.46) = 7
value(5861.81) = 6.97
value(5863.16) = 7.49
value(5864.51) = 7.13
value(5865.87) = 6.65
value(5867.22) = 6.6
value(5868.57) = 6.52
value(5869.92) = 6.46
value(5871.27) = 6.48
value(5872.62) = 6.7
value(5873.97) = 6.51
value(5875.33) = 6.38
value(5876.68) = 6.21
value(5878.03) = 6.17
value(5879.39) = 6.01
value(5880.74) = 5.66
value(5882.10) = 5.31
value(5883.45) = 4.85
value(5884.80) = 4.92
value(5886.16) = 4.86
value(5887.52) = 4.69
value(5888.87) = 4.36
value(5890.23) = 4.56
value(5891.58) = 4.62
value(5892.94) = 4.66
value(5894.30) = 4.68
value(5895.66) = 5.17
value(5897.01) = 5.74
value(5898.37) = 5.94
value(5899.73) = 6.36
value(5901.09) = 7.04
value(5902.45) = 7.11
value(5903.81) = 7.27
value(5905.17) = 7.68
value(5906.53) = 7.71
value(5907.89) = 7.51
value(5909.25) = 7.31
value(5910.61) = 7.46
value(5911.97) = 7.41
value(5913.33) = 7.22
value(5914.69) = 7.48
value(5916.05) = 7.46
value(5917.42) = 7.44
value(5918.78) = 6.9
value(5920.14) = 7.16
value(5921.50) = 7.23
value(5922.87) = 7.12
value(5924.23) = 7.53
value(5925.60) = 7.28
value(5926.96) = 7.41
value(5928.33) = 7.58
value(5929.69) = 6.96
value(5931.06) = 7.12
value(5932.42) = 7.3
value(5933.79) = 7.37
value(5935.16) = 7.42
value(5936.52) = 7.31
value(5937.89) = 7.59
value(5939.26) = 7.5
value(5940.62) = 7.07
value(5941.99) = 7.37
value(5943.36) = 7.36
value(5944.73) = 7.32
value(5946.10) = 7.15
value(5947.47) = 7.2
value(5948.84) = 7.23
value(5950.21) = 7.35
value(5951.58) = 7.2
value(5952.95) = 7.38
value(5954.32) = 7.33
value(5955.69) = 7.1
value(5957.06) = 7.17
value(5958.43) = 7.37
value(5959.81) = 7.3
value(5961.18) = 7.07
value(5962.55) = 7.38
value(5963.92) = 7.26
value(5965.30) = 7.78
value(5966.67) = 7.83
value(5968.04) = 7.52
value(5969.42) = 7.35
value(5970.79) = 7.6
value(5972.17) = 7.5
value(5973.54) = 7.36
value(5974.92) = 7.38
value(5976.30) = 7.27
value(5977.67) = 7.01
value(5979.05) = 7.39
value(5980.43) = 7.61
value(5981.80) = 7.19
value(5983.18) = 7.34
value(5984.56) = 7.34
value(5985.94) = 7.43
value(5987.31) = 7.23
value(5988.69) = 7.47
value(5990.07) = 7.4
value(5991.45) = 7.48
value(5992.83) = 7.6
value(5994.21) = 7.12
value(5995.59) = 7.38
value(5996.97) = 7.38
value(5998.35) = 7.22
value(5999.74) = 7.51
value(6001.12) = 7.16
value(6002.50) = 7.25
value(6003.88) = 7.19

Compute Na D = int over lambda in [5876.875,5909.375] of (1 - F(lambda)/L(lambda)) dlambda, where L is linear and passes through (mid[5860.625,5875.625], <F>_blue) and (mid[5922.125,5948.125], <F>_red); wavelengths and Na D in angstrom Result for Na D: 5.3 angstrom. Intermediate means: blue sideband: 6.73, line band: 5.82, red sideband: 7.31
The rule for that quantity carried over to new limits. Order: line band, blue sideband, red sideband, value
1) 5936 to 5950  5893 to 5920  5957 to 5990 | -0.3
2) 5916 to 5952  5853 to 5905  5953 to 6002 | -2.5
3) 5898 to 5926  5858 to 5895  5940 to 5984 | -3.1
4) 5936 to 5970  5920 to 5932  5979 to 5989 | -0.1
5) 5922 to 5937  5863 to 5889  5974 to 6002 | -1.5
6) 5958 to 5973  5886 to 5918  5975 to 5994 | -0.7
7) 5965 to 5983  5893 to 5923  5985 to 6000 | -0.4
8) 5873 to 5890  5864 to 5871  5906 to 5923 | 3.4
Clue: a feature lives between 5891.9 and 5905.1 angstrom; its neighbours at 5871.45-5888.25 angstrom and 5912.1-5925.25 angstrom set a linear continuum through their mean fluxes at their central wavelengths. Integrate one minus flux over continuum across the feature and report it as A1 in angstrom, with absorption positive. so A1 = 0.9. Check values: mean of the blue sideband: 5.71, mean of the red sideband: 7.29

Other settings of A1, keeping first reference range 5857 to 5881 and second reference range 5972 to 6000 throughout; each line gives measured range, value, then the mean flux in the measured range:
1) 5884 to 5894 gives 3.1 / 4.67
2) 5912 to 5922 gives -0.5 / 7.28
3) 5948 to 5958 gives -0.1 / 7.26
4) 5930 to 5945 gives -0.6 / 7.33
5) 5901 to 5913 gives -0.9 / 7.4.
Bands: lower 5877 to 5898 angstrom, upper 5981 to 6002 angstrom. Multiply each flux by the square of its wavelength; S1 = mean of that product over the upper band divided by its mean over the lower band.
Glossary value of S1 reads 1.5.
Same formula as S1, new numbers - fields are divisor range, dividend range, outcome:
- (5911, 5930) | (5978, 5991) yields 1.03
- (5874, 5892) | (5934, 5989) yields 1.42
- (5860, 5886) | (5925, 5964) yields 1.19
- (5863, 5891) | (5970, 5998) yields 1.30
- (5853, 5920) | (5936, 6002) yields 1.18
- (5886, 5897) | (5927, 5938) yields 1.56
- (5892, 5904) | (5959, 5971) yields 1.29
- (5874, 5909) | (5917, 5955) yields 1.27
